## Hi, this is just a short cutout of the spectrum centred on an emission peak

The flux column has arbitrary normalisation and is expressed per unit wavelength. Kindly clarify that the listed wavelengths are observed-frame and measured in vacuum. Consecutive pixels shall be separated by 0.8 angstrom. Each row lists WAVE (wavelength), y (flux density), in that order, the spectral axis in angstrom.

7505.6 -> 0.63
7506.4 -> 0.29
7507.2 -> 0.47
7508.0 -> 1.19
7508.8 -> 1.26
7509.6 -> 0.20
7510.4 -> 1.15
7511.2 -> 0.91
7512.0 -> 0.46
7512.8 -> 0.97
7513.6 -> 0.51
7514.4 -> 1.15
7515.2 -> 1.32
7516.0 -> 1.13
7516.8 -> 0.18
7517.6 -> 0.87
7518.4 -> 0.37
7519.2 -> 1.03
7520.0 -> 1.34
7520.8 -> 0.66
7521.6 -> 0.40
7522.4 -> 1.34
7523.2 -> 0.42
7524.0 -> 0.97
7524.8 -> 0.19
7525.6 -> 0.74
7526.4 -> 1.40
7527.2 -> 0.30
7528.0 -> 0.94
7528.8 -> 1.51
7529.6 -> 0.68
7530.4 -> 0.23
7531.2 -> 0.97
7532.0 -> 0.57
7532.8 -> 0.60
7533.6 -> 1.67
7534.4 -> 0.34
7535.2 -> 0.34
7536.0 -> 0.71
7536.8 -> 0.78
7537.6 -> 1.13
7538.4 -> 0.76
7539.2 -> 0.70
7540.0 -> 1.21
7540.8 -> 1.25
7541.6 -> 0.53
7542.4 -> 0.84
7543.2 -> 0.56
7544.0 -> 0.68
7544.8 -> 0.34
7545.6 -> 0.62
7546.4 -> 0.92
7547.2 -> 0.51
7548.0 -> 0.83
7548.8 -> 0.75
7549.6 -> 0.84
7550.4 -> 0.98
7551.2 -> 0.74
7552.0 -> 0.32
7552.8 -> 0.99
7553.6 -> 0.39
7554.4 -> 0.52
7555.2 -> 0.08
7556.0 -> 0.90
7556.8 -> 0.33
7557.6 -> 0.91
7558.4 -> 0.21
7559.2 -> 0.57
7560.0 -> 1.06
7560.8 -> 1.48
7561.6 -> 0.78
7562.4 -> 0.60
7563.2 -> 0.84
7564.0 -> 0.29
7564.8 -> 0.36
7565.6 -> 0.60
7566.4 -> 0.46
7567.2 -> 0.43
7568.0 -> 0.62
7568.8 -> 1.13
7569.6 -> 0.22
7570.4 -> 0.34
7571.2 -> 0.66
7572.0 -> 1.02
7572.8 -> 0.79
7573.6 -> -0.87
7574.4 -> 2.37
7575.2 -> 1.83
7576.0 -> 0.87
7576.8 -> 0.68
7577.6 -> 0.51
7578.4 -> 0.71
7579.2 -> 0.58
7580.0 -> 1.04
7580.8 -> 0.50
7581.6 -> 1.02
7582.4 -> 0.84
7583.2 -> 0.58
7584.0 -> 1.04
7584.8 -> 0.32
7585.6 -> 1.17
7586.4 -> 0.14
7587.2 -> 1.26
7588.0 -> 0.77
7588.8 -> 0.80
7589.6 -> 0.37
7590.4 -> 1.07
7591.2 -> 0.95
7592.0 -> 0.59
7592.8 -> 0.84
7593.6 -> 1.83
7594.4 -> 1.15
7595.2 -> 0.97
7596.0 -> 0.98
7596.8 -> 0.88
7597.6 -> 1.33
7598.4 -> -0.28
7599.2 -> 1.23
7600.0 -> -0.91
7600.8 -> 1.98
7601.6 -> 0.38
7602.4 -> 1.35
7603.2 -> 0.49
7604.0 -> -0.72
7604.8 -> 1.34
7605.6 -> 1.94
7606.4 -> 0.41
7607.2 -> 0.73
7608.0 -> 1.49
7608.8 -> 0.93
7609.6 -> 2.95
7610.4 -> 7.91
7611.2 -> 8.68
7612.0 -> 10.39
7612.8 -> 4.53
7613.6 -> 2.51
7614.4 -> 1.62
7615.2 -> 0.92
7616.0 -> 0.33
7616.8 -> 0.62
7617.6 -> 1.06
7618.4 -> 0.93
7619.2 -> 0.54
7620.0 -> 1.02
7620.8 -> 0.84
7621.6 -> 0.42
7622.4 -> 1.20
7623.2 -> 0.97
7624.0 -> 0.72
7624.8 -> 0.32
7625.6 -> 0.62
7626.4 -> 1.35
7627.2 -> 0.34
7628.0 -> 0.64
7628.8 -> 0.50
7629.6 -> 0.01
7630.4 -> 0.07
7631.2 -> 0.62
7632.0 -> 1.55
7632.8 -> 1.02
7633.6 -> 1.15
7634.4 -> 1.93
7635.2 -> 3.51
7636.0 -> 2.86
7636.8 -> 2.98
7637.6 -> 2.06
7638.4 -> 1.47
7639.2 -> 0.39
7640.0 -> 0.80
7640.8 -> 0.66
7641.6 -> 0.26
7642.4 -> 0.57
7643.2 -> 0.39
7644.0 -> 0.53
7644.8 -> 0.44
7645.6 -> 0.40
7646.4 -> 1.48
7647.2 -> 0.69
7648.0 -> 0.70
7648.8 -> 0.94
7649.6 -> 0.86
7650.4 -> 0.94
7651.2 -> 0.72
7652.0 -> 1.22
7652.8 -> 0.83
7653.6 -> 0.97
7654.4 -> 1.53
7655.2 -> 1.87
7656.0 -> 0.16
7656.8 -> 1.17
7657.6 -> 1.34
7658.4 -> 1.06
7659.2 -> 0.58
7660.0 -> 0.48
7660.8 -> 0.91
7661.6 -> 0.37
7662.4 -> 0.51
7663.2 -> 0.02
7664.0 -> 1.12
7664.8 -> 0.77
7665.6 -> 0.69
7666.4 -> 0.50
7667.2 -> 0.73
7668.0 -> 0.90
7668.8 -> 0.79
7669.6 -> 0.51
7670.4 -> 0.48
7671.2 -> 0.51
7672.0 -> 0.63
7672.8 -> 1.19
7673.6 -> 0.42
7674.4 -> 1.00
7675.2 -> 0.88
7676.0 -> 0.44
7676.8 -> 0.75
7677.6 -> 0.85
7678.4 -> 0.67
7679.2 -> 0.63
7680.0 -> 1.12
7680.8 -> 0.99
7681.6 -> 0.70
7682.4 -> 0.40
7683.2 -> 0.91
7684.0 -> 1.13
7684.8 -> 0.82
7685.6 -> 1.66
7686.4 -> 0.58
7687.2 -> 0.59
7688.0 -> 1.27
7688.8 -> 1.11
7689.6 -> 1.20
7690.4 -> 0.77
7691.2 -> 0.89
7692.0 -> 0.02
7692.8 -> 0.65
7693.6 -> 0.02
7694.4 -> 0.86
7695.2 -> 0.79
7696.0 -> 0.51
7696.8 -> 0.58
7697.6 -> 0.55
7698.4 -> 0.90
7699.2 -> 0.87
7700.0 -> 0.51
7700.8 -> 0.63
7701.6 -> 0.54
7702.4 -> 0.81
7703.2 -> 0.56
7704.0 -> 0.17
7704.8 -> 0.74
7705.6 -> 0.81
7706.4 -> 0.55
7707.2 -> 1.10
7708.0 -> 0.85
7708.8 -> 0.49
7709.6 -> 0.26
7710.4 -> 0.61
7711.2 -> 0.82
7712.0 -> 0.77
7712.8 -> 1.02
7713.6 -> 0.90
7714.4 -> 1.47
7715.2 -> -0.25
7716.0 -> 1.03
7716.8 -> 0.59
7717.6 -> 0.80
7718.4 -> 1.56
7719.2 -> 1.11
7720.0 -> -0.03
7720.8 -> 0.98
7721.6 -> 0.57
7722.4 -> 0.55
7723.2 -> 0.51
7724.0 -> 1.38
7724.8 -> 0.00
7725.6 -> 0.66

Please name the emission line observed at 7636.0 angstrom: [N II]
